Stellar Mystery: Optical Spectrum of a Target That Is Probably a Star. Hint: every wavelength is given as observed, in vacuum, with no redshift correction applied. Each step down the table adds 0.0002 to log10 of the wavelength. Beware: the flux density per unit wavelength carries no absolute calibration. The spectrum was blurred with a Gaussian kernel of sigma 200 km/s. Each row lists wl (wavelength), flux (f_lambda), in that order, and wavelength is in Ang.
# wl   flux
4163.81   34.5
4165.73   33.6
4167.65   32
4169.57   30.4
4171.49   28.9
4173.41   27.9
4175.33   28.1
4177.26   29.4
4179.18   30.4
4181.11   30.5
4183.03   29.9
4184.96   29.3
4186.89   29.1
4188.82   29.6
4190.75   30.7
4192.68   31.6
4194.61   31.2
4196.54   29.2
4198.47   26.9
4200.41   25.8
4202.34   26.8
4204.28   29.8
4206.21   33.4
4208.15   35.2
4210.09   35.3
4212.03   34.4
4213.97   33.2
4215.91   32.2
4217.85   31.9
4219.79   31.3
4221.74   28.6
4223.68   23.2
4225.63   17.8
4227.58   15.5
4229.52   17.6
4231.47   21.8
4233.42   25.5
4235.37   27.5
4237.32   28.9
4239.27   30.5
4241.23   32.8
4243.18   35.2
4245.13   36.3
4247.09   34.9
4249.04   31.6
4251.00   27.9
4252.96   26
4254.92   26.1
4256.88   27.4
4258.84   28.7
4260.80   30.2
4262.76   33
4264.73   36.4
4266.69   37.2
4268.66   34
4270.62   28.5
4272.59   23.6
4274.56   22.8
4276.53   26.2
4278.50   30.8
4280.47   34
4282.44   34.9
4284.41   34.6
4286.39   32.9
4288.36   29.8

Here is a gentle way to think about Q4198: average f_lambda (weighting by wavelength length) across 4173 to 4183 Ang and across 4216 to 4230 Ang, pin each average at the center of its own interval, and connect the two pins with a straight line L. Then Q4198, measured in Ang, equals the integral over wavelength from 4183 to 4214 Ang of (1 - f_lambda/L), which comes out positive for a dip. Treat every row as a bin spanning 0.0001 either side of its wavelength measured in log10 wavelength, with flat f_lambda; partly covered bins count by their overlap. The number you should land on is -4.1 Ang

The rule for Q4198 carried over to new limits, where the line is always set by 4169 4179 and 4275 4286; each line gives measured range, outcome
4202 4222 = -1.56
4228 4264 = 2.32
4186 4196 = -0.33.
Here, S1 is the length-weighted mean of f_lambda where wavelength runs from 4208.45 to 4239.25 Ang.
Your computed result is 27.3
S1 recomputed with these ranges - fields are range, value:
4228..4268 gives 29.6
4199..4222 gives 31.5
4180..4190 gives 29.7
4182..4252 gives 29.2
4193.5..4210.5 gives 30.3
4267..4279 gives 28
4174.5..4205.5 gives 29.3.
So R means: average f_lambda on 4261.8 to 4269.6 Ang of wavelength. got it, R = 35.1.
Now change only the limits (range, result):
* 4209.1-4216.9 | 33.8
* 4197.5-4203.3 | 26.5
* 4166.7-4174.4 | 29.8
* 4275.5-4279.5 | 28.5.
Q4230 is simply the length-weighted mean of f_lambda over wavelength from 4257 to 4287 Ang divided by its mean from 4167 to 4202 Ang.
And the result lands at 1.1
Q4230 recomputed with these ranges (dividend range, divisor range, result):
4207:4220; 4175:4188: 1.13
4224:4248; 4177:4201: 0.91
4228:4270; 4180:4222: 0.97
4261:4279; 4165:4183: 1.01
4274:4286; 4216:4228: 1.20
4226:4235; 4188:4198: 0.67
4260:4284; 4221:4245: 1.21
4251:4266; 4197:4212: 0.97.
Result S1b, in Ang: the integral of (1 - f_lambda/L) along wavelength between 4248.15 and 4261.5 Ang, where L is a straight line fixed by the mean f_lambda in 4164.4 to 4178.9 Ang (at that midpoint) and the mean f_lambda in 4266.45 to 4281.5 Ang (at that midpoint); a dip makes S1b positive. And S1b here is 0.6 Ang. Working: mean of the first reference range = 30.2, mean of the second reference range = 29.3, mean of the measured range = 28.2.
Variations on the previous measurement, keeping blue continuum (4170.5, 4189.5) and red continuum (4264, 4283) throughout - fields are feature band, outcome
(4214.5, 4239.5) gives 3.70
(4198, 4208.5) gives 0.07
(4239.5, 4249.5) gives -1.25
